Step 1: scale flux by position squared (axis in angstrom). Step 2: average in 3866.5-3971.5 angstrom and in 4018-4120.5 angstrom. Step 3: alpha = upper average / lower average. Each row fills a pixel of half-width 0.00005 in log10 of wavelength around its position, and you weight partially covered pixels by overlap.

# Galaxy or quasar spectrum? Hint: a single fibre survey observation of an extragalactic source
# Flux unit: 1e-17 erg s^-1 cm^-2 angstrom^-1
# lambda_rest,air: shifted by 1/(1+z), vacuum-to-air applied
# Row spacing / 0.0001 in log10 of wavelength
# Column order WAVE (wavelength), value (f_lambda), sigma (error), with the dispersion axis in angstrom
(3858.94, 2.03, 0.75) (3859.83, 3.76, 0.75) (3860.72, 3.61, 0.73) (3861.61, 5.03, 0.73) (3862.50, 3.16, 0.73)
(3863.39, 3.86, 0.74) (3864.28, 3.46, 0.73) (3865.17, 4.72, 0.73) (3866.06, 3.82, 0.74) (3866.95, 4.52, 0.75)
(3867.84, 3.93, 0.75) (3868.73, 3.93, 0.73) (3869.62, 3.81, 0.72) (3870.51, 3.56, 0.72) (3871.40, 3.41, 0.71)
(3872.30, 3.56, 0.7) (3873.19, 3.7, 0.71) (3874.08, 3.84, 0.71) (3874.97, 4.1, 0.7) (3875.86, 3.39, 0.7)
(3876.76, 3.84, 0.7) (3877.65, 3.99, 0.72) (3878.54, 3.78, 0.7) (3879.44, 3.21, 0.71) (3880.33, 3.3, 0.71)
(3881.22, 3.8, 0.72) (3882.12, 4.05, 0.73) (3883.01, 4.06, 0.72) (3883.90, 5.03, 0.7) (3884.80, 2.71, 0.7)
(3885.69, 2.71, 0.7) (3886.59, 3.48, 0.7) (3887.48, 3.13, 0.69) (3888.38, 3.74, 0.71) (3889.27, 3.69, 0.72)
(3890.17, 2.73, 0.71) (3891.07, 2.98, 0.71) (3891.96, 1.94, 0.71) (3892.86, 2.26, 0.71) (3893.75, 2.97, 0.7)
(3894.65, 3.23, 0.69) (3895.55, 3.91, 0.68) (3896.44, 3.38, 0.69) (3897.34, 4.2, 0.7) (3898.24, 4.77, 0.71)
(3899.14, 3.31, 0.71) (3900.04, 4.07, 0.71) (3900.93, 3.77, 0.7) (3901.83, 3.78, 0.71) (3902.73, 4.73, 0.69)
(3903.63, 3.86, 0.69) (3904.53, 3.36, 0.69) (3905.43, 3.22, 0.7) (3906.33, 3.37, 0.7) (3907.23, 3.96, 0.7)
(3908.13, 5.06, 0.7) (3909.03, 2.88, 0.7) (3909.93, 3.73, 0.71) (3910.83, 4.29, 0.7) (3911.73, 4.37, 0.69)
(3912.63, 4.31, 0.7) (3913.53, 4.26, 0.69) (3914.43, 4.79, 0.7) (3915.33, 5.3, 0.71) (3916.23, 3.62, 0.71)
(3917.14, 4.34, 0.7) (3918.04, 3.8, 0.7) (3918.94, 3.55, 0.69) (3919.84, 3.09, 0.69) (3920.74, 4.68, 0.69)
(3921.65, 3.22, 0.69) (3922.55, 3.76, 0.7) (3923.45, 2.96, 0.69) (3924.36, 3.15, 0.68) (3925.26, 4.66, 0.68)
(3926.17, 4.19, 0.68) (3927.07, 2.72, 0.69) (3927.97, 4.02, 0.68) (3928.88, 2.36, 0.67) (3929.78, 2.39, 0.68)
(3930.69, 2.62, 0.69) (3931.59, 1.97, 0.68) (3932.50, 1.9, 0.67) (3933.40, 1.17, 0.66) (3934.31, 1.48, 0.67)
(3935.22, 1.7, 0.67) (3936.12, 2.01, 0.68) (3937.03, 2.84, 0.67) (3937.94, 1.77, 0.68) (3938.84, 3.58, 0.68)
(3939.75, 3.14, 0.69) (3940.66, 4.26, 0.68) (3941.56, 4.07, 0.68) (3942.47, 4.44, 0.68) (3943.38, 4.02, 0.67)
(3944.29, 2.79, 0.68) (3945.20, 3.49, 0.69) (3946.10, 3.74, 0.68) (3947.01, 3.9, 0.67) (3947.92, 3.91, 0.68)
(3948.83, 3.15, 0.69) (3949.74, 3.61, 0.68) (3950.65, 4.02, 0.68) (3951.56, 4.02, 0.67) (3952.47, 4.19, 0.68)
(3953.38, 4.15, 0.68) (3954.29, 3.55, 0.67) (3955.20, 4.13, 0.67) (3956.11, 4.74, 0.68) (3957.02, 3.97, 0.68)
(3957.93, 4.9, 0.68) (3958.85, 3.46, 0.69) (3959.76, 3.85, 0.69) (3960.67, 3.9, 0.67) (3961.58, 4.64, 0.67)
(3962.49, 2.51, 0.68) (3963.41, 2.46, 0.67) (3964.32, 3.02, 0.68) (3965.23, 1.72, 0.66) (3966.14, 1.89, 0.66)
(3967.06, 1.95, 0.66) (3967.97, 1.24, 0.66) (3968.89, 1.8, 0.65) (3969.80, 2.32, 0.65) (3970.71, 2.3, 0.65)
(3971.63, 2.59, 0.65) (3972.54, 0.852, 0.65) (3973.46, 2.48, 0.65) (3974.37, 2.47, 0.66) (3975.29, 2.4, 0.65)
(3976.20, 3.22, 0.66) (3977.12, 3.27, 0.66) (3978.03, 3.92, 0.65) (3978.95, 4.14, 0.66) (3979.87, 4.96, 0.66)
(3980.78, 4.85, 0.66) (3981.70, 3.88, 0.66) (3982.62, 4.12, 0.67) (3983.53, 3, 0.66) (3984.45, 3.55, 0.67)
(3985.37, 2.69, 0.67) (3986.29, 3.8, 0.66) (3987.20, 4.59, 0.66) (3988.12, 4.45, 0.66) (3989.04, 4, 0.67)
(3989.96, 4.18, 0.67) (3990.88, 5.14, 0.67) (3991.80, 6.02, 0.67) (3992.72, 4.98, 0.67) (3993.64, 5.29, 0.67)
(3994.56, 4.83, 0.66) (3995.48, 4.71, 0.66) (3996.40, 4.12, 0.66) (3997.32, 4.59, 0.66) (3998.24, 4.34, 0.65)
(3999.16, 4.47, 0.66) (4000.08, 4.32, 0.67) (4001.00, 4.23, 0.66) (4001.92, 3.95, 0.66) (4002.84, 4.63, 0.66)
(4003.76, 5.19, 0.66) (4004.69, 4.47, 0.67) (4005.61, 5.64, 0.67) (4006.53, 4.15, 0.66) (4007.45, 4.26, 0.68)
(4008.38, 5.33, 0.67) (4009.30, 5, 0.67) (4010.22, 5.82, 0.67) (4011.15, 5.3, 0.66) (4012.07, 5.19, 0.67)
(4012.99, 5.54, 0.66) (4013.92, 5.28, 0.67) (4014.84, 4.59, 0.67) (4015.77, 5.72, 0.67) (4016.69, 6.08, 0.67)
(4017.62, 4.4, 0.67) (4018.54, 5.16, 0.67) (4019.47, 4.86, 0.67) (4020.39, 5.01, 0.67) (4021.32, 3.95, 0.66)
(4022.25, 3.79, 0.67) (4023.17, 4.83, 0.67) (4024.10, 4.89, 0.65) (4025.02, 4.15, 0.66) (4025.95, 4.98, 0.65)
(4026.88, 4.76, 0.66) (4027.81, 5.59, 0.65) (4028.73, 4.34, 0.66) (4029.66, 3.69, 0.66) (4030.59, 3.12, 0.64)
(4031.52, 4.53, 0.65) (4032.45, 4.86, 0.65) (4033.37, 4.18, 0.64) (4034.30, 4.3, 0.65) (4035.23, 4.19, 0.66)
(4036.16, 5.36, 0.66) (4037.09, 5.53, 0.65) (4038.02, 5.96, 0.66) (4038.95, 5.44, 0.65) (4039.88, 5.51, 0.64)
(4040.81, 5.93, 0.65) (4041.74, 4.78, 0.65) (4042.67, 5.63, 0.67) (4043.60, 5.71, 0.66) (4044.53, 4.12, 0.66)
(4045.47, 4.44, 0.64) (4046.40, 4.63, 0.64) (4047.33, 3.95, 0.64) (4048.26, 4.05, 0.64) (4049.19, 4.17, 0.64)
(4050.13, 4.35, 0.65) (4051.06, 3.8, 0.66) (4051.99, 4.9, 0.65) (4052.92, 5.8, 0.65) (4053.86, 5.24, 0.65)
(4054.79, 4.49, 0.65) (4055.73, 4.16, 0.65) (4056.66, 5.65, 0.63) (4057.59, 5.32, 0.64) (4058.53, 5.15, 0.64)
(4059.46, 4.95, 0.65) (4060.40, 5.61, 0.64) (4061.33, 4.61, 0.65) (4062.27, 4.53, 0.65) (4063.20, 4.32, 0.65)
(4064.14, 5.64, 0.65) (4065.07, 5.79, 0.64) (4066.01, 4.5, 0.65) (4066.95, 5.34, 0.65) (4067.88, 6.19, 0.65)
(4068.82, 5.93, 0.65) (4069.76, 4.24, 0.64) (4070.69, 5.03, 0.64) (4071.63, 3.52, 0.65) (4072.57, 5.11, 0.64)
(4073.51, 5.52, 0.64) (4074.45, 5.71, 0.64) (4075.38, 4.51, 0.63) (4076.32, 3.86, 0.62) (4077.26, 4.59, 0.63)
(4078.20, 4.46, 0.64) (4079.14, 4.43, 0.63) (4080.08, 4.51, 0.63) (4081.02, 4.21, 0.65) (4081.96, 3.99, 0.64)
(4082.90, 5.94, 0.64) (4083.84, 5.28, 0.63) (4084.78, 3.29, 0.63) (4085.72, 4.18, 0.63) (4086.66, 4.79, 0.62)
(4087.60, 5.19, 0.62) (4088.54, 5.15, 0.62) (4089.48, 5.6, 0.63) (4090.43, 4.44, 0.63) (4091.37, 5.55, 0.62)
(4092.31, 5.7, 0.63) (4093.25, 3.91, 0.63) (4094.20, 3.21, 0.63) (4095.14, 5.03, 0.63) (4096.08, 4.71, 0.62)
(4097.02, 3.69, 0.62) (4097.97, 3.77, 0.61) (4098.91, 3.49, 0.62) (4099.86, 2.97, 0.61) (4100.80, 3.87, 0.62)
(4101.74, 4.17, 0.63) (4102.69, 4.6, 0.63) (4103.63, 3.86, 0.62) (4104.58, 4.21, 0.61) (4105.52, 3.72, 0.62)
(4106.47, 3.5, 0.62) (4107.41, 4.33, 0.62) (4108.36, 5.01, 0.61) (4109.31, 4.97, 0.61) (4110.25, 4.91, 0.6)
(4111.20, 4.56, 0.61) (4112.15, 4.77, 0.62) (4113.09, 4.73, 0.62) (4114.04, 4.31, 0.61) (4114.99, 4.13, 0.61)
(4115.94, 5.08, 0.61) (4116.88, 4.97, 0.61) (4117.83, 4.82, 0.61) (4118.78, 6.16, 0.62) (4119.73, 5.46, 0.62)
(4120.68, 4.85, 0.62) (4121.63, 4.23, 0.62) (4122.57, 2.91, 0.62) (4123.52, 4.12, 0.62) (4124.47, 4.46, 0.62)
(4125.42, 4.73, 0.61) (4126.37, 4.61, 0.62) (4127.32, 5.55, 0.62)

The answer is 1.47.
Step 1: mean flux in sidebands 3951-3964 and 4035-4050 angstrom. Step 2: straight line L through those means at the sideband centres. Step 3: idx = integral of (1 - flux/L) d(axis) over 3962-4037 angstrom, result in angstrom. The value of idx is 5.6 angstrom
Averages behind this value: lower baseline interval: 3.88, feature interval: 4.12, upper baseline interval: 4.96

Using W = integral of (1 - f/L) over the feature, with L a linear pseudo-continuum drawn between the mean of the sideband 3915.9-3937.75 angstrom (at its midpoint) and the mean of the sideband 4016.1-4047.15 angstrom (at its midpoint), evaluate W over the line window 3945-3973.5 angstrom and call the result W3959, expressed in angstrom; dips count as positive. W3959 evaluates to 2.5 angstrom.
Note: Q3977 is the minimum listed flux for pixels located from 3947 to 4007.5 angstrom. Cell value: 0.852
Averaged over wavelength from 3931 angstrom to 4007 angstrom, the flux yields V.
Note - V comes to 3.57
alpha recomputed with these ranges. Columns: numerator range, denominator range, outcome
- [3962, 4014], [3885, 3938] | 1.19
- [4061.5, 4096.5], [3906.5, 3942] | 1.54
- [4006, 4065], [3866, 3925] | 1.40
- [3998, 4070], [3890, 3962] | 1.44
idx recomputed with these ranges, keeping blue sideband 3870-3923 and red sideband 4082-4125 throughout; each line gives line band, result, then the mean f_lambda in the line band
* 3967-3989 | 4.8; 3.16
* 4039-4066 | -3.8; 4.9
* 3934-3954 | 2.6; 3.39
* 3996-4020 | -4.3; 4.87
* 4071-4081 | -0.5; 4.61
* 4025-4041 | -2.2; 4.8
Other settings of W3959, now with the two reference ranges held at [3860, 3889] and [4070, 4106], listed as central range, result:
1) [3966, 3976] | 4.9 angstrom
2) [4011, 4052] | -4.9 angstrom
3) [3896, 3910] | 0.0 angstrom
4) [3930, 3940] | 4.5 angstrom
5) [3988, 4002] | -1.6 angstrom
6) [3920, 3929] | 0.7 angstrom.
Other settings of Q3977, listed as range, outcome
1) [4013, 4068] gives 3.12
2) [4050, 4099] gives 3.21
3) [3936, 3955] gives 1.77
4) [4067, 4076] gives 3.52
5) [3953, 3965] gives 2.46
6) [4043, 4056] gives 3.8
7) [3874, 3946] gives 1.17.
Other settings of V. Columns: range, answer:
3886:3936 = 3.45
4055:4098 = 4.81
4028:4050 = 4.72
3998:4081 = 4.83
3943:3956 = 3.79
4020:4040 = 4.66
